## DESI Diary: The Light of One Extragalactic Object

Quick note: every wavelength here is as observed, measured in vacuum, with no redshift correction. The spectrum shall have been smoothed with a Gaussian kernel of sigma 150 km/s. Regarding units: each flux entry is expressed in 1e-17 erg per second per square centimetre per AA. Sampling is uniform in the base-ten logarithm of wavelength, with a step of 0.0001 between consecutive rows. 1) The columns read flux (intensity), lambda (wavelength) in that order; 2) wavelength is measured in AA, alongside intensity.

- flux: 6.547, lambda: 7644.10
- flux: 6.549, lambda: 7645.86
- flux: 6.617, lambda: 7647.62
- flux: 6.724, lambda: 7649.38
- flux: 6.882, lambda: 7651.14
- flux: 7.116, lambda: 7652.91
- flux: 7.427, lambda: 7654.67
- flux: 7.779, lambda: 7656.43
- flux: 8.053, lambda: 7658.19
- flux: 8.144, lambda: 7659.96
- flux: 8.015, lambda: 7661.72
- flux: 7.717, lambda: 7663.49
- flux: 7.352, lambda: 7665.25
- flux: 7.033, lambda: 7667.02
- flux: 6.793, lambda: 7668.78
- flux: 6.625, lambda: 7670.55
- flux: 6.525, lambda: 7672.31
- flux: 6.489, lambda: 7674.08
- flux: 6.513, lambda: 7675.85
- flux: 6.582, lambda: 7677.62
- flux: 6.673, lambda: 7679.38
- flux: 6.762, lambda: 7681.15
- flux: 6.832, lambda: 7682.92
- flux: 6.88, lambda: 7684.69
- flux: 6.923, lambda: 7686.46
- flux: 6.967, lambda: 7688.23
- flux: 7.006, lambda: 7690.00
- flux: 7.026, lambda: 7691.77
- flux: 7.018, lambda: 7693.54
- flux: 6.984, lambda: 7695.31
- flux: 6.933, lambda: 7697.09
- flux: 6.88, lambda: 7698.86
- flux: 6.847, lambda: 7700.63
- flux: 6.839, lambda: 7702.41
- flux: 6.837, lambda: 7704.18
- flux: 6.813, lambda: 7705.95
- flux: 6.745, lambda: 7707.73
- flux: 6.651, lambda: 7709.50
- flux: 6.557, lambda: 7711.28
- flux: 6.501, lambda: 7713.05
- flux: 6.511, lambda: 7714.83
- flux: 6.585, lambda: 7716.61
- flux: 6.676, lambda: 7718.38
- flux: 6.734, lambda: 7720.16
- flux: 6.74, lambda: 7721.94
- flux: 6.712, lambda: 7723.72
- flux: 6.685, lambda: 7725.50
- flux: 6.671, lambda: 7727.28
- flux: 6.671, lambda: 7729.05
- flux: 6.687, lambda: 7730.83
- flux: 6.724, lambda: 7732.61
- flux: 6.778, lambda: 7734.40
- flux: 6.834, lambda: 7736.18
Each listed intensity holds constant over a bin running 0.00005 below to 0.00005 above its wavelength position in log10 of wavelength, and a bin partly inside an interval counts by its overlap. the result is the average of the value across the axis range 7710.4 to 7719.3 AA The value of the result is 6.57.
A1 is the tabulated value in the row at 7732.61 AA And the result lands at 6.724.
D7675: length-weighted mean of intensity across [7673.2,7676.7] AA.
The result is 6.5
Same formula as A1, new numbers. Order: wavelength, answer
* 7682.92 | 6.832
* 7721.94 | 6.74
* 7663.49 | 7.717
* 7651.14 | 6.882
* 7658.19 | 8.053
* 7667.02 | 7.033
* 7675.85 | 6.513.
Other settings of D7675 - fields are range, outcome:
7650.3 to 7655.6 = 7.15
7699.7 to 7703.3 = 6.84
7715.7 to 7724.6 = 6.69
